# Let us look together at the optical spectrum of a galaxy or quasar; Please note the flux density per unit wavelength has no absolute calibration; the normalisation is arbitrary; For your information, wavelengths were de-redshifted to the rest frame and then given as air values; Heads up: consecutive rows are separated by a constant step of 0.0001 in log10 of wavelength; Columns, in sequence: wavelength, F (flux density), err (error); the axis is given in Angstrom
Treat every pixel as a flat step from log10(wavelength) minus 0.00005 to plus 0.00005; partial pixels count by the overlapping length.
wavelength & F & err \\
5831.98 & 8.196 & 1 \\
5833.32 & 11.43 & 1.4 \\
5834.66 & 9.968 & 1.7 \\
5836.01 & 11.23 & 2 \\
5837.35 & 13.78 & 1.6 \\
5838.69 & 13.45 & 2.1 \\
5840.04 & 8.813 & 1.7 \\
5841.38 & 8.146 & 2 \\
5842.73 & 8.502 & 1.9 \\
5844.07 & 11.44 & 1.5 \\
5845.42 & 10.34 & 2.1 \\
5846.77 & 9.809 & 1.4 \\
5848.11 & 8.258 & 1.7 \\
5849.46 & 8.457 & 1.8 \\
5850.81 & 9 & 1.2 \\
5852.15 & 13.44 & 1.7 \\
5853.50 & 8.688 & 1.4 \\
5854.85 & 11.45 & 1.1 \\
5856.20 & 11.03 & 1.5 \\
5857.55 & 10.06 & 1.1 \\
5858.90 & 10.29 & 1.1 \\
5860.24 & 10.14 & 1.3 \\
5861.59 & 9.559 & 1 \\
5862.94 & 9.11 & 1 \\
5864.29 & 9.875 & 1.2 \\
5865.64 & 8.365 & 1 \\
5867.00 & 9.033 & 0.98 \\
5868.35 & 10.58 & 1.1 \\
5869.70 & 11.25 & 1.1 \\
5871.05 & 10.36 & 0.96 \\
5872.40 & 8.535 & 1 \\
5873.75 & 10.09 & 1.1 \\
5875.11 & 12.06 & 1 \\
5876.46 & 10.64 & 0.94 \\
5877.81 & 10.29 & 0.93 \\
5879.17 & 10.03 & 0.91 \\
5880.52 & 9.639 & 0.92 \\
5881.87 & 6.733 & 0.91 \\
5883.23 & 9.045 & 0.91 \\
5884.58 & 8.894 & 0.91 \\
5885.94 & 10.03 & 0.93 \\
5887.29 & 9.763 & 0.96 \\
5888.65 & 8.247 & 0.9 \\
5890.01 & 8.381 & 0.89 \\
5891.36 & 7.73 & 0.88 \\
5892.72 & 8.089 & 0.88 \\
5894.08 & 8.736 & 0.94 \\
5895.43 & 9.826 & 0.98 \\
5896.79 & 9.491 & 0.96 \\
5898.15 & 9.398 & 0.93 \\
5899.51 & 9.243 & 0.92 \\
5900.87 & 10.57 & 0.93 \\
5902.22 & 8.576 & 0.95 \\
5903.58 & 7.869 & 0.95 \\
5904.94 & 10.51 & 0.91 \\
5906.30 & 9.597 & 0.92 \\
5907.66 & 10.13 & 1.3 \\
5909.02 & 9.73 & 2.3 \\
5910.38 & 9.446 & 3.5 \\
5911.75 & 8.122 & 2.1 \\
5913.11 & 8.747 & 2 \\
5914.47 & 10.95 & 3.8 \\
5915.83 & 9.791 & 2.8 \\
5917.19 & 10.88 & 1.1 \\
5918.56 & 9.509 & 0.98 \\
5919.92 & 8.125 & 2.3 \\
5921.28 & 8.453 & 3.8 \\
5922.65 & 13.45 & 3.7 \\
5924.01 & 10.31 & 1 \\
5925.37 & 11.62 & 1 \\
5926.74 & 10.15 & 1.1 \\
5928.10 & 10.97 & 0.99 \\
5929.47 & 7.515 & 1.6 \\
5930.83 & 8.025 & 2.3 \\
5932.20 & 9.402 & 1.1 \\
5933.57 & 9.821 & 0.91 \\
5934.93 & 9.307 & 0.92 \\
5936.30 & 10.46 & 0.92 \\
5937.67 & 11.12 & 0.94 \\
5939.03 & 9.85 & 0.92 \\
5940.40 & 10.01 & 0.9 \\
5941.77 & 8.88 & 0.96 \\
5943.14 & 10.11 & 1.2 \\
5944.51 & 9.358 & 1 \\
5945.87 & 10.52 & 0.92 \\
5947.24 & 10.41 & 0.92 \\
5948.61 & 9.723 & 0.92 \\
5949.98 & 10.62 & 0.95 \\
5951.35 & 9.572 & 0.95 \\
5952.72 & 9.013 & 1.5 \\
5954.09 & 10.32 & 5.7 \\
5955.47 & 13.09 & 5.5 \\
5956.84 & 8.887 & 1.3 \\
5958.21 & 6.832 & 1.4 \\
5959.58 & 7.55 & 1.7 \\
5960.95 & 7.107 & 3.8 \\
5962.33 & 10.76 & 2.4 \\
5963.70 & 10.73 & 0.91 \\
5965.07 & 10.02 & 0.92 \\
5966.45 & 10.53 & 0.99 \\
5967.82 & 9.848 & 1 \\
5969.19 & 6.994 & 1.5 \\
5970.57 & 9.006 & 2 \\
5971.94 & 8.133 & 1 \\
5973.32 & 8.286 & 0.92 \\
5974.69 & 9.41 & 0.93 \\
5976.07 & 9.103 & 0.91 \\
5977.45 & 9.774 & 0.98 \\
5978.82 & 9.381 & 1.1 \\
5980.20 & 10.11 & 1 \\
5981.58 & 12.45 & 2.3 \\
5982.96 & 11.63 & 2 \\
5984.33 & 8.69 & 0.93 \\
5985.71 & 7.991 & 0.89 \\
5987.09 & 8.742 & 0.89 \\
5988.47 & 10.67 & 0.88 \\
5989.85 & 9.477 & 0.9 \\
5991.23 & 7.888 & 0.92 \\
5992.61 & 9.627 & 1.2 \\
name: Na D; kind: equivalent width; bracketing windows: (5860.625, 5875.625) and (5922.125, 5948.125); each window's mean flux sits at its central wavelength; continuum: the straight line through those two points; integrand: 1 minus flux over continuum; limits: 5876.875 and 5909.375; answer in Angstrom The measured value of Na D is 2.4 Angstrom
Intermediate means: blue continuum 9.87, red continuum 10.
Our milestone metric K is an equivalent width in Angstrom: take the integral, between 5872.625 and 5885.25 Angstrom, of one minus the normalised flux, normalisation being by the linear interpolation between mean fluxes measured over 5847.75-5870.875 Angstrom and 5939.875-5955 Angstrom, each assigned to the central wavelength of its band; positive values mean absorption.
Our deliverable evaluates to 0.34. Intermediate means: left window 9.95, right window 9.91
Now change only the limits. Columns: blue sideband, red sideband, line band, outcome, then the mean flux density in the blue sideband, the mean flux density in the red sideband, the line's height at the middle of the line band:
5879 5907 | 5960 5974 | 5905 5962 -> -3.9 Angstrom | 9.05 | 9.11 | 9.08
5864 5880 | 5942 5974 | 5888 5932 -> 1.6 Angstrom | 10.1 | 9.44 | 9.81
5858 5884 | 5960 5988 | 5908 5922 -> 0.3 Angstrom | 9.77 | 9.43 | 9.62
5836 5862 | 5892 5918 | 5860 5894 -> 1.5 Angstrom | 10.3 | 9.45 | 9.87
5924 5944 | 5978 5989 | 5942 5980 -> 1.7 Angstrom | 9.81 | 9.95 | 9.89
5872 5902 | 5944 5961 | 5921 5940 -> -1.2 Angstrom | 9.34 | 9.55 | 9.48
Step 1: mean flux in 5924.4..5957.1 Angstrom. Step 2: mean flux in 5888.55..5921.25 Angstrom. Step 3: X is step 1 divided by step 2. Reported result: 1.08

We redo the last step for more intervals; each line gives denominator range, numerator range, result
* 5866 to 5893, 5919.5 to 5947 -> 1.04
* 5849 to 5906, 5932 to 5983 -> 1.01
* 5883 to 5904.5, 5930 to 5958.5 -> 1.09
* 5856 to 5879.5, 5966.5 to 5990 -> 0.94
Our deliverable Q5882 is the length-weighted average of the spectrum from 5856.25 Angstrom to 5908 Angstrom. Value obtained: 9.51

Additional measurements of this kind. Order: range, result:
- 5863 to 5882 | 9.89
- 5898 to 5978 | 9.6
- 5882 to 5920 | 9.25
